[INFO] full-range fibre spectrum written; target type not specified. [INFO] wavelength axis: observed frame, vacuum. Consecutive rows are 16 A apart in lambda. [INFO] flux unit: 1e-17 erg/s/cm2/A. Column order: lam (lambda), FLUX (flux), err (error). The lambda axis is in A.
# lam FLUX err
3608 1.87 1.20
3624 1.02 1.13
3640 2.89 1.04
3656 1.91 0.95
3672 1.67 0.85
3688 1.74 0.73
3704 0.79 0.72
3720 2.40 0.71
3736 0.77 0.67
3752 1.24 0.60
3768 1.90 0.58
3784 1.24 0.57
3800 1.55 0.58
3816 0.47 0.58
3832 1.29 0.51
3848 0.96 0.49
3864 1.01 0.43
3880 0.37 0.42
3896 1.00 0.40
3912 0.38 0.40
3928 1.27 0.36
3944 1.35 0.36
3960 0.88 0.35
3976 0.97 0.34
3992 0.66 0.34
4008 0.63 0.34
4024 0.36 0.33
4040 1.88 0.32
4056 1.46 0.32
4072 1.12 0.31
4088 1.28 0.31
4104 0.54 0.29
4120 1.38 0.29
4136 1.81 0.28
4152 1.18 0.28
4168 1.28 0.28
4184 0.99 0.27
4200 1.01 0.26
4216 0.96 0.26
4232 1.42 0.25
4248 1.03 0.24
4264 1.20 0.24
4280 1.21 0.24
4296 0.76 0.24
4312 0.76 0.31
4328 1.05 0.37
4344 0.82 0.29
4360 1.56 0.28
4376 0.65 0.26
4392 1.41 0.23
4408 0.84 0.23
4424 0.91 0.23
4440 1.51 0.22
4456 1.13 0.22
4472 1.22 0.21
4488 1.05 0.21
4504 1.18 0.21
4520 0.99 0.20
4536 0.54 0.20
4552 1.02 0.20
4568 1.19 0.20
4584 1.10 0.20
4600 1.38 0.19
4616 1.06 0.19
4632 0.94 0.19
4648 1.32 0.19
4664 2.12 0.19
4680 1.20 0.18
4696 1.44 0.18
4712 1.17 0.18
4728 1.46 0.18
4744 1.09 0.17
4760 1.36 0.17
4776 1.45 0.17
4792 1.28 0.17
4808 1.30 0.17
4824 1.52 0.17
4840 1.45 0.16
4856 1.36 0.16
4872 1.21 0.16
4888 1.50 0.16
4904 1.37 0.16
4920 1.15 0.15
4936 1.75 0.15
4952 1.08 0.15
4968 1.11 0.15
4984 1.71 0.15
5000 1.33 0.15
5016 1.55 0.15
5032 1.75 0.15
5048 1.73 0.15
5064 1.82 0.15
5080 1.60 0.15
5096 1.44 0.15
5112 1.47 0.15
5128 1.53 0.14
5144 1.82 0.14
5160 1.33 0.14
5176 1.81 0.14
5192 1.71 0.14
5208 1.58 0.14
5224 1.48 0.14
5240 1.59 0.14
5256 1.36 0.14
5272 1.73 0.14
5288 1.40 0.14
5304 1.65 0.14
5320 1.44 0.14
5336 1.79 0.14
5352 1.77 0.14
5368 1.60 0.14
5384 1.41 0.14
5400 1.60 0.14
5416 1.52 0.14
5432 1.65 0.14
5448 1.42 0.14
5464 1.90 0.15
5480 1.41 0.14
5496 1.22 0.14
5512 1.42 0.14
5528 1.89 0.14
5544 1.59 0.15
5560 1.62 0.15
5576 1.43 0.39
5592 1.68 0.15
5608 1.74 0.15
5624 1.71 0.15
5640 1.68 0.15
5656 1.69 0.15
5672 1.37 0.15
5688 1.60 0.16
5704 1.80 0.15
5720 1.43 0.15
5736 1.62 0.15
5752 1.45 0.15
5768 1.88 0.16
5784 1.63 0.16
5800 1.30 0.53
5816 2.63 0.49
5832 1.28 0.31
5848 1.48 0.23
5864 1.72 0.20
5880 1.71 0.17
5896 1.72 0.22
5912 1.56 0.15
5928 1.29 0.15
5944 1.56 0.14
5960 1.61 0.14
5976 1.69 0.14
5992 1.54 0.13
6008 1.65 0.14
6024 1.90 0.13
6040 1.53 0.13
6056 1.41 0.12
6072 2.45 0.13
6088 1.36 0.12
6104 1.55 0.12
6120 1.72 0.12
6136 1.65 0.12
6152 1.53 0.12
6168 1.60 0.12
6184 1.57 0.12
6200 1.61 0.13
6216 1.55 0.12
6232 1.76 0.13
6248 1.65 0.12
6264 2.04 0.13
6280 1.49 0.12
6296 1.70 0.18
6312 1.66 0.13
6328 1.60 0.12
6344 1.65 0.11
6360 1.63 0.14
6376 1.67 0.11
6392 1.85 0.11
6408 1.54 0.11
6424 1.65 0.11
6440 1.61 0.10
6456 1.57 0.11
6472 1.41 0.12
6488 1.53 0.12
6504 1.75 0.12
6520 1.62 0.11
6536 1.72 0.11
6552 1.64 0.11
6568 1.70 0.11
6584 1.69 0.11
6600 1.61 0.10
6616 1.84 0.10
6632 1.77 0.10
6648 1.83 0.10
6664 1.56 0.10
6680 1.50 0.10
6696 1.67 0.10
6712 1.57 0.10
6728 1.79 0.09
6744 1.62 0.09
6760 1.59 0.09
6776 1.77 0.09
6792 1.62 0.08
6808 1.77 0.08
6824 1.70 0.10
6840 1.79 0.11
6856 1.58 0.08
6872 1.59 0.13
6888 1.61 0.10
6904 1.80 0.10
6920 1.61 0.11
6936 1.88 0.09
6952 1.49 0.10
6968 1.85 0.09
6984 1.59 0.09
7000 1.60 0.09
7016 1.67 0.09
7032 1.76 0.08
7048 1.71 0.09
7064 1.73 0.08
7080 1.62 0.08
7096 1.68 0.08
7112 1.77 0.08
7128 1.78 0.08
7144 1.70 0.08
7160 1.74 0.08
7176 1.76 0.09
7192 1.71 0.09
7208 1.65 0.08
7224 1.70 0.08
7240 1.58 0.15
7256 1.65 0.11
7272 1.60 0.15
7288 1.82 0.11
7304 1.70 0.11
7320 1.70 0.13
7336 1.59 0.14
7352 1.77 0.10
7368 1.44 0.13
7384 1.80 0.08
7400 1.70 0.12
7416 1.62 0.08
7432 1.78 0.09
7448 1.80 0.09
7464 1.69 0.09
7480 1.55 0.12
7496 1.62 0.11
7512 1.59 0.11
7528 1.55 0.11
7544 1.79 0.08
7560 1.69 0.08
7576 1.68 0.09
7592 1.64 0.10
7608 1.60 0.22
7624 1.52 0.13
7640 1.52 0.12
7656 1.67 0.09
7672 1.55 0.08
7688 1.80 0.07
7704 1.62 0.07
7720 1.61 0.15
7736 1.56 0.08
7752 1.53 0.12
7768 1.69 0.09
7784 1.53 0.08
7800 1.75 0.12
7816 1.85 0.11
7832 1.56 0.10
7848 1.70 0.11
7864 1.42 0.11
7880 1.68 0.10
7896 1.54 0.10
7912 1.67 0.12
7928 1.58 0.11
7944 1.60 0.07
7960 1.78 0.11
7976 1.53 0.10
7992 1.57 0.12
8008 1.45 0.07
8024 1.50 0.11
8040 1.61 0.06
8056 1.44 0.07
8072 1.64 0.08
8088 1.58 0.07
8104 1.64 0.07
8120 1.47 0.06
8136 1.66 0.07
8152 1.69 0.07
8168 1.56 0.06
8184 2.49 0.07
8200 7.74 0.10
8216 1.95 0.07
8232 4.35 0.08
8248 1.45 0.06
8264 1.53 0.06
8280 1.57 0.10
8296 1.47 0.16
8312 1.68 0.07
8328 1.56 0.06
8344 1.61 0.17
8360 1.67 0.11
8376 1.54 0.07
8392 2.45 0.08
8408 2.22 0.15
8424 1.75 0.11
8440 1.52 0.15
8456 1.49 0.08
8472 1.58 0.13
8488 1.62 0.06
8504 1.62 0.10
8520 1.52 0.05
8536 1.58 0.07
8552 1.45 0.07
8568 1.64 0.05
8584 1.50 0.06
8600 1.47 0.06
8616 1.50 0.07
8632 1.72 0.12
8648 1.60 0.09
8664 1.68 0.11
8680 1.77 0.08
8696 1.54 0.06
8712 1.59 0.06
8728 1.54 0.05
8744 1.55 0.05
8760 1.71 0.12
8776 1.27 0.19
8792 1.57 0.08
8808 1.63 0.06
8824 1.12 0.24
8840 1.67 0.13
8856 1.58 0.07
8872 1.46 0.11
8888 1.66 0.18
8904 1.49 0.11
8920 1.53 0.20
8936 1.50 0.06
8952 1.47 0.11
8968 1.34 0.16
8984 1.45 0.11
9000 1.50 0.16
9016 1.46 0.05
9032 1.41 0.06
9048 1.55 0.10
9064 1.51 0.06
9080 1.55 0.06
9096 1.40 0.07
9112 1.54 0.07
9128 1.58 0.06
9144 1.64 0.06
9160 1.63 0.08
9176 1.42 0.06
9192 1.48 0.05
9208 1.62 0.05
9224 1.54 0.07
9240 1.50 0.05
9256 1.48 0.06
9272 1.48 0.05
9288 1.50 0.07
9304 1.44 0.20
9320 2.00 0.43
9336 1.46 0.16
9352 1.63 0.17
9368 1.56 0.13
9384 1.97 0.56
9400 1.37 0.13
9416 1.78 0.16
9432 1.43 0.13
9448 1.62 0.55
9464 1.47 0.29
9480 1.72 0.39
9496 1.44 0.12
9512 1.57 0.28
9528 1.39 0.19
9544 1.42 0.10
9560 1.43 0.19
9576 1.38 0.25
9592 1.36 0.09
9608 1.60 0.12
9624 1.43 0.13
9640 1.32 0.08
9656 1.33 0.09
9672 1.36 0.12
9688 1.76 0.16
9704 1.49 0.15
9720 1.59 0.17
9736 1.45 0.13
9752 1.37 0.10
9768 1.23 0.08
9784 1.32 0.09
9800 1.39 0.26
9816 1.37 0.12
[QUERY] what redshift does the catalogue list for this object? 0.250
